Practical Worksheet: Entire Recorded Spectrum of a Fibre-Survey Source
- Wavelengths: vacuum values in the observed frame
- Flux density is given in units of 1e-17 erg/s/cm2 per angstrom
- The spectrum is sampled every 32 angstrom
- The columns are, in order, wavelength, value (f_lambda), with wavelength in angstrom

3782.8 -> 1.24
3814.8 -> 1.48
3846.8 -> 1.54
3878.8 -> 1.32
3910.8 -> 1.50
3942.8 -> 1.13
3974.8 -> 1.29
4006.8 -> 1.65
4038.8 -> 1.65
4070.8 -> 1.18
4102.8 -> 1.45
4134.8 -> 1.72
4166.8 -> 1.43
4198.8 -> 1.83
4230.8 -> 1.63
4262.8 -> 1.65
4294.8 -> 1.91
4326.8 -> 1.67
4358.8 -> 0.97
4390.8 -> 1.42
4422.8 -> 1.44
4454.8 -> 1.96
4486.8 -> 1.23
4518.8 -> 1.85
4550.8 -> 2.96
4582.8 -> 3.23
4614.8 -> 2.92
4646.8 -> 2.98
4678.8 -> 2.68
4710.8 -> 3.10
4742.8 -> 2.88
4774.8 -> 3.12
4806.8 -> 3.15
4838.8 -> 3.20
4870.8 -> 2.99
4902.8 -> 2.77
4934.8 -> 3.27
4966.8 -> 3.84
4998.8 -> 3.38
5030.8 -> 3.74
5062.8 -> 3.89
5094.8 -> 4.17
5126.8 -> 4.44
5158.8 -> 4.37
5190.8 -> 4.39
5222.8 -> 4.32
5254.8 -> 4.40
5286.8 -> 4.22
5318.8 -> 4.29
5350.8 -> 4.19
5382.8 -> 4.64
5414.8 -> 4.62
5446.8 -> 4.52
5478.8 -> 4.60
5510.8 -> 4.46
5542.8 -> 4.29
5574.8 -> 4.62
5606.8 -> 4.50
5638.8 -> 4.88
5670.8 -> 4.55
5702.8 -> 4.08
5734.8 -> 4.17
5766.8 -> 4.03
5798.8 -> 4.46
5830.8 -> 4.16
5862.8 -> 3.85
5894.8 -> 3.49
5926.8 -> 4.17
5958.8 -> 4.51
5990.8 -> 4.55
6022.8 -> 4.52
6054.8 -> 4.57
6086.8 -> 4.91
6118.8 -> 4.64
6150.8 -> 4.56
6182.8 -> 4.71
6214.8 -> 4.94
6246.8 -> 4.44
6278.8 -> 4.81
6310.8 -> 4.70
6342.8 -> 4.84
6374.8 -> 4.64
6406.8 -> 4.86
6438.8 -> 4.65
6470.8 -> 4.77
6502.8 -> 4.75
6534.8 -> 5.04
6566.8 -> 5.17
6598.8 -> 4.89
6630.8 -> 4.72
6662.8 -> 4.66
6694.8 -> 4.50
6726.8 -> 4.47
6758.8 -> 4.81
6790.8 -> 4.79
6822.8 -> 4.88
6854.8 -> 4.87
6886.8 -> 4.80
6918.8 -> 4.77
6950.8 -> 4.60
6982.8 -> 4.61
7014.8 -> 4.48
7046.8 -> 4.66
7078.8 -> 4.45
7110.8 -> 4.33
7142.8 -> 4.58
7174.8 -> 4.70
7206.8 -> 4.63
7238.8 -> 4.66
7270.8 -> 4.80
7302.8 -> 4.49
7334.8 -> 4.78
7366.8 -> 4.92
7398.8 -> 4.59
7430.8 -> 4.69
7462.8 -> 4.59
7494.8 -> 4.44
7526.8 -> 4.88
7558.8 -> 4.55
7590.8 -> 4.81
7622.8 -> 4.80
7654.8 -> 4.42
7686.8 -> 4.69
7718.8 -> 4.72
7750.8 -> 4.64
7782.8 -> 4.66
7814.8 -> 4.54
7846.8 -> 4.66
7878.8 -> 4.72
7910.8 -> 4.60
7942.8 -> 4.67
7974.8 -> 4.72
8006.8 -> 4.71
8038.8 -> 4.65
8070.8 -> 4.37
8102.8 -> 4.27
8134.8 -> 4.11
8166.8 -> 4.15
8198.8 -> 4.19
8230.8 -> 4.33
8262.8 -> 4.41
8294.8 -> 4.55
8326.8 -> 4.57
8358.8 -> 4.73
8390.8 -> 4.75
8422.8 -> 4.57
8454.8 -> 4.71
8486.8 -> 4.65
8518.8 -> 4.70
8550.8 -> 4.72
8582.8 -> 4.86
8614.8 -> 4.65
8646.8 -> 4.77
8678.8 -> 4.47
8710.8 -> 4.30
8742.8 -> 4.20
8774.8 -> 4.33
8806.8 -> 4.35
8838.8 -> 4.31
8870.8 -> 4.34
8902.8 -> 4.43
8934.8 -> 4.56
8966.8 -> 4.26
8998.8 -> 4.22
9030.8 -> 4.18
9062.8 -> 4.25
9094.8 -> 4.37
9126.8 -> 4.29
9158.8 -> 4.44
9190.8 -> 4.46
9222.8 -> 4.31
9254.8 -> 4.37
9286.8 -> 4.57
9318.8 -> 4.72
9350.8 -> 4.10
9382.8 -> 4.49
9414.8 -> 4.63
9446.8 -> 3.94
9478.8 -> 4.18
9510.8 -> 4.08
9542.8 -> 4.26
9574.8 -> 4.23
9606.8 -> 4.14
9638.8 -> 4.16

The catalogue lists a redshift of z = 0.14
